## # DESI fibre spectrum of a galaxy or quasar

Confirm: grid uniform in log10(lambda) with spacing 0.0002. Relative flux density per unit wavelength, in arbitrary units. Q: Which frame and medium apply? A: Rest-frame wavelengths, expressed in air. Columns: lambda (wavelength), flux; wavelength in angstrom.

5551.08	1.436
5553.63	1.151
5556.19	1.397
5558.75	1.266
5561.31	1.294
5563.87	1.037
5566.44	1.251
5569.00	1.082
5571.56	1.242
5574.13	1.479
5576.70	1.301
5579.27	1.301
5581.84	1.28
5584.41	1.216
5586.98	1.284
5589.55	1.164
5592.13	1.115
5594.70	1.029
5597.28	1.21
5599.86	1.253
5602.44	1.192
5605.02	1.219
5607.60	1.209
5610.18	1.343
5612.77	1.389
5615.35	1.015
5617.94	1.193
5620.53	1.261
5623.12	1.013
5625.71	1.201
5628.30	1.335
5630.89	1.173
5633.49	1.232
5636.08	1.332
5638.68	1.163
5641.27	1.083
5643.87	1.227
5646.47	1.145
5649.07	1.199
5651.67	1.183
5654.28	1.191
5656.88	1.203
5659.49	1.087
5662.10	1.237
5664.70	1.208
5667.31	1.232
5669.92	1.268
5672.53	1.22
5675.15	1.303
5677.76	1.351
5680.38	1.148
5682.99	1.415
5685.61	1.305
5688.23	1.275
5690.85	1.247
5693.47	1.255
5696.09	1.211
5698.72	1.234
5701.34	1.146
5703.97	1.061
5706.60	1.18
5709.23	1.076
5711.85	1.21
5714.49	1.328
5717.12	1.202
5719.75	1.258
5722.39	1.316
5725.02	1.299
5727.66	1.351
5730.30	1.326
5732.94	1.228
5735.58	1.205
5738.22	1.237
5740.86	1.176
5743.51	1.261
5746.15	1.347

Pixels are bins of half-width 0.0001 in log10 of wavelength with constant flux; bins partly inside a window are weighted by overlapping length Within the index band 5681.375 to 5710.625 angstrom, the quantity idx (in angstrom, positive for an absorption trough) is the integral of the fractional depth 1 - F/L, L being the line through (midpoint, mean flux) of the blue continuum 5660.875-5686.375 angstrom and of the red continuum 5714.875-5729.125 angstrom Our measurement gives 1.4 angstrom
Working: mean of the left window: 1.27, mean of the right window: 1.29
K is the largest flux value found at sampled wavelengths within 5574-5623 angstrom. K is 1.479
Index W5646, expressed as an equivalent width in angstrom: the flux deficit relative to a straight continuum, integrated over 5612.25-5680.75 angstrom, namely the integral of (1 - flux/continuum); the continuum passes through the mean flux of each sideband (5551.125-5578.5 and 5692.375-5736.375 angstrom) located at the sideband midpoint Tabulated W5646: 2.0 angstrom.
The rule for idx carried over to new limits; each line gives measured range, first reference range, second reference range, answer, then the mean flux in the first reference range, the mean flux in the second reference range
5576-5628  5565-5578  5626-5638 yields 2.1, 1.27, 1.26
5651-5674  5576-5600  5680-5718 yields 0.3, 1.21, 1.22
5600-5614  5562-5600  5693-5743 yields -0.6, 1.22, 1.23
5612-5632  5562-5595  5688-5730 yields 0.5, 1.22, 1.23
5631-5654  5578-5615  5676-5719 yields 0.6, 1.22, 1.23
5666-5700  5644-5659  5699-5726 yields -2.0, 1.18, 1.21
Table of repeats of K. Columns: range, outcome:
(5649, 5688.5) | 1.415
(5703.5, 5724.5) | 1.328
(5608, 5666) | 1.389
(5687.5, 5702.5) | 1.275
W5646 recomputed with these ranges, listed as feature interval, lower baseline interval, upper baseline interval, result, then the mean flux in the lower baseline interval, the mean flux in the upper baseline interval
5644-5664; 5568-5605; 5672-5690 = 1.4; 1.23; 1.29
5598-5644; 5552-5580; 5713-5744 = 1.7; 1.26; 1.27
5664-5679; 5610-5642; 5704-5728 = -0.6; 1.21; 1.23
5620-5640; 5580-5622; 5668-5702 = 0.3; 1.21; 1.26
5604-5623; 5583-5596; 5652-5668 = -0.8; 1.16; 1.19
